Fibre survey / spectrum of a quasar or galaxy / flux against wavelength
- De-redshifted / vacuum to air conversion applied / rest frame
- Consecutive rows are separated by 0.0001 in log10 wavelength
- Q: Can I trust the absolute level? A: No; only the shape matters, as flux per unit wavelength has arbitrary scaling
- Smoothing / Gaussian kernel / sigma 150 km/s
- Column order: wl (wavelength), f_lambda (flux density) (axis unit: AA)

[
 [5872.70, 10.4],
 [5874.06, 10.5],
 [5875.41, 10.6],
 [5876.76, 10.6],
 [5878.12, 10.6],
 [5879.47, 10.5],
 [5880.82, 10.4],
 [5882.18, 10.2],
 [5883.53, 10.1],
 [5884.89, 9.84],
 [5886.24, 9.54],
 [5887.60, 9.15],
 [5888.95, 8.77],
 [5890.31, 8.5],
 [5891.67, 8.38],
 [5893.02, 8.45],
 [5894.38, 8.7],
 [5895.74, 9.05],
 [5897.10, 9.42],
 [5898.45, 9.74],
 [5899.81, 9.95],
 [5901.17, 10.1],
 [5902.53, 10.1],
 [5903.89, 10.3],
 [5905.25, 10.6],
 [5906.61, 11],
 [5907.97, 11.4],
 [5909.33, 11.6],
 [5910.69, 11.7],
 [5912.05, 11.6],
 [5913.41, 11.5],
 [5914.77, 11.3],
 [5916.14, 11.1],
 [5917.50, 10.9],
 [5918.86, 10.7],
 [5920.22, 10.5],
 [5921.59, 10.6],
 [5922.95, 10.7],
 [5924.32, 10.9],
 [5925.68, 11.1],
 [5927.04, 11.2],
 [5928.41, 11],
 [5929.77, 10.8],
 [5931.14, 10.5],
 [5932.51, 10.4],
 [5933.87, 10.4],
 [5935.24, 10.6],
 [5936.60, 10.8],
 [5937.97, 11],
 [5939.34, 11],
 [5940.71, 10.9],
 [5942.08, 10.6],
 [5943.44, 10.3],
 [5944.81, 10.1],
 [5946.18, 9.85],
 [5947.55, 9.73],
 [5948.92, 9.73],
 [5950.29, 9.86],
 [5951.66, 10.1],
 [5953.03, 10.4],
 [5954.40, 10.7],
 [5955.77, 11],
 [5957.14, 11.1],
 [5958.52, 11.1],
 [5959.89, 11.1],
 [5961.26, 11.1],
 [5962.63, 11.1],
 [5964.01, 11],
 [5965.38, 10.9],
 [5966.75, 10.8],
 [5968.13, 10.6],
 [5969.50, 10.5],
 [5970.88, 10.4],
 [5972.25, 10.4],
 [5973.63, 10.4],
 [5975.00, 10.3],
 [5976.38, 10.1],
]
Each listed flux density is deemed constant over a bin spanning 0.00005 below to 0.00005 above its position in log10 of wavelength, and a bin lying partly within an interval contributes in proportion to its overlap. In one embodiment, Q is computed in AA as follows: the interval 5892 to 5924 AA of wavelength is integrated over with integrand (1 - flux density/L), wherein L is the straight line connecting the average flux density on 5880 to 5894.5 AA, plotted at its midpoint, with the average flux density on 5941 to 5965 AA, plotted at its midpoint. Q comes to -2.5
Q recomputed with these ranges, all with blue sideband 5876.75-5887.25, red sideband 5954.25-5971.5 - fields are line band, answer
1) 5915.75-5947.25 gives -0.2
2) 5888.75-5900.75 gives 1.5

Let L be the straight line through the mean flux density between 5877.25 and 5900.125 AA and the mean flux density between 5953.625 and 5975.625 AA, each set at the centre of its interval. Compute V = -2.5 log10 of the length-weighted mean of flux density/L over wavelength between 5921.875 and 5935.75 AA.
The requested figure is -0.06 mag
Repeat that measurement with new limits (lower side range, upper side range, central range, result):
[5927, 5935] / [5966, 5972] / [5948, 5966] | -0.01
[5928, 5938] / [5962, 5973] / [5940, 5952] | 0.06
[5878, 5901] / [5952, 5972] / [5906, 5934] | -0.10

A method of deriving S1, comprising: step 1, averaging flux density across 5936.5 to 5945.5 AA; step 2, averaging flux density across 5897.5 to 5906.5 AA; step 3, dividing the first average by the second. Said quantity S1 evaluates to 1.05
